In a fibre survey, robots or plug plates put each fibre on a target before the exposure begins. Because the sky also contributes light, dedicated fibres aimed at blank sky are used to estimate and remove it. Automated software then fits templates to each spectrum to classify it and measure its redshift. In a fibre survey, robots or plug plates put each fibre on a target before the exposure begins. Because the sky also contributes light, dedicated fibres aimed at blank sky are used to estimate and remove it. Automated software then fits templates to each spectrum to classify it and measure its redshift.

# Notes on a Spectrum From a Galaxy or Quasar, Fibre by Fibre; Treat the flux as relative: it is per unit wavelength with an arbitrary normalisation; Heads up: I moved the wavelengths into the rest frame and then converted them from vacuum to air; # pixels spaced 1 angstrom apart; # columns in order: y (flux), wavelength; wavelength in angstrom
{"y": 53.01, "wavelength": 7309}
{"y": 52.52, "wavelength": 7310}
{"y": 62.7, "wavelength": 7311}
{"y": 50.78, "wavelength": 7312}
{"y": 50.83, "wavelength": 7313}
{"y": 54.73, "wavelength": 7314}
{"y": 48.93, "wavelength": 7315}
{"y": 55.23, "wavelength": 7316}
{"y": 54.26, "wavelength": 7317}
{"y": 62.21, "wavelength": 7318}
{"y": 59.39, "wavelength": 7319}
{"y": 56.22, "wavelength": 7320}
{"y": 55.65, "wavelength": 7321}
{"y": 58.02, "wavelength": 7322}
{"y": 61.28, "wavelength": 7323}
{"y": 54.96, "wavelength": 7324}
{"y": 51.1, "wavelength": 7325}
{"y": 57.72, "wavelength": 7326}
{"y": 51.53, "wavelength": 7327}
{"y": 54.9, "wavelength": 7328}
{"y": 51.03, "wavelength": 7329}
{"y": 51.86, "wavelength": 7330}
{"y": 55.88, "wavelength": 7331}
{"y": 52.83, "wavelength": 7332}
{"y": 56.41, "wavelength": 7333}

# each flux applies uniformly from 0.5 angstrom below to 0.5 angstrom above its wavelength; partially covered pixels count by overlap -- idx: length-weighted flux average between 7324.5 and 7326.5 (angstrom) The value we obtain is 54.4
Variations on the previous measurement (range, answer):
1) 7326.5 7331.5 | 53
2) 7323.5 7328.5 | 54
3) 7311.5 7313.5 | 50.8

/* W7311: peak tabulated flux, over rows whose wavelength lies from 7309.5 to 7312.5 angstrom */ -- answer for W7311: 62.7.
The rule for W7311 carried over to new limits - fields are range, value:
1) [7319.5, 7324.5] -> 61.28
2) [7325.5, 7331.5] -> 57.72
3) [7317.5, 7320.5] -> 62.21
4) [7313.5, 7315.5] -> 54.73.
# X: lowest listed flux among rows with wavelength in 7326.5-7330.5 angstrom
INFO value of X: 51.03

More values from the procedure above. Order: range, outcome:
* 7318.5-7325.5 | 51.1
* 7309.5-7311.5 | 52.52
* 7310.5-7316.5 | 48.93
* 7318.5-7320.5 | 56.22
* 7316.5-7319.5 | 54.26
